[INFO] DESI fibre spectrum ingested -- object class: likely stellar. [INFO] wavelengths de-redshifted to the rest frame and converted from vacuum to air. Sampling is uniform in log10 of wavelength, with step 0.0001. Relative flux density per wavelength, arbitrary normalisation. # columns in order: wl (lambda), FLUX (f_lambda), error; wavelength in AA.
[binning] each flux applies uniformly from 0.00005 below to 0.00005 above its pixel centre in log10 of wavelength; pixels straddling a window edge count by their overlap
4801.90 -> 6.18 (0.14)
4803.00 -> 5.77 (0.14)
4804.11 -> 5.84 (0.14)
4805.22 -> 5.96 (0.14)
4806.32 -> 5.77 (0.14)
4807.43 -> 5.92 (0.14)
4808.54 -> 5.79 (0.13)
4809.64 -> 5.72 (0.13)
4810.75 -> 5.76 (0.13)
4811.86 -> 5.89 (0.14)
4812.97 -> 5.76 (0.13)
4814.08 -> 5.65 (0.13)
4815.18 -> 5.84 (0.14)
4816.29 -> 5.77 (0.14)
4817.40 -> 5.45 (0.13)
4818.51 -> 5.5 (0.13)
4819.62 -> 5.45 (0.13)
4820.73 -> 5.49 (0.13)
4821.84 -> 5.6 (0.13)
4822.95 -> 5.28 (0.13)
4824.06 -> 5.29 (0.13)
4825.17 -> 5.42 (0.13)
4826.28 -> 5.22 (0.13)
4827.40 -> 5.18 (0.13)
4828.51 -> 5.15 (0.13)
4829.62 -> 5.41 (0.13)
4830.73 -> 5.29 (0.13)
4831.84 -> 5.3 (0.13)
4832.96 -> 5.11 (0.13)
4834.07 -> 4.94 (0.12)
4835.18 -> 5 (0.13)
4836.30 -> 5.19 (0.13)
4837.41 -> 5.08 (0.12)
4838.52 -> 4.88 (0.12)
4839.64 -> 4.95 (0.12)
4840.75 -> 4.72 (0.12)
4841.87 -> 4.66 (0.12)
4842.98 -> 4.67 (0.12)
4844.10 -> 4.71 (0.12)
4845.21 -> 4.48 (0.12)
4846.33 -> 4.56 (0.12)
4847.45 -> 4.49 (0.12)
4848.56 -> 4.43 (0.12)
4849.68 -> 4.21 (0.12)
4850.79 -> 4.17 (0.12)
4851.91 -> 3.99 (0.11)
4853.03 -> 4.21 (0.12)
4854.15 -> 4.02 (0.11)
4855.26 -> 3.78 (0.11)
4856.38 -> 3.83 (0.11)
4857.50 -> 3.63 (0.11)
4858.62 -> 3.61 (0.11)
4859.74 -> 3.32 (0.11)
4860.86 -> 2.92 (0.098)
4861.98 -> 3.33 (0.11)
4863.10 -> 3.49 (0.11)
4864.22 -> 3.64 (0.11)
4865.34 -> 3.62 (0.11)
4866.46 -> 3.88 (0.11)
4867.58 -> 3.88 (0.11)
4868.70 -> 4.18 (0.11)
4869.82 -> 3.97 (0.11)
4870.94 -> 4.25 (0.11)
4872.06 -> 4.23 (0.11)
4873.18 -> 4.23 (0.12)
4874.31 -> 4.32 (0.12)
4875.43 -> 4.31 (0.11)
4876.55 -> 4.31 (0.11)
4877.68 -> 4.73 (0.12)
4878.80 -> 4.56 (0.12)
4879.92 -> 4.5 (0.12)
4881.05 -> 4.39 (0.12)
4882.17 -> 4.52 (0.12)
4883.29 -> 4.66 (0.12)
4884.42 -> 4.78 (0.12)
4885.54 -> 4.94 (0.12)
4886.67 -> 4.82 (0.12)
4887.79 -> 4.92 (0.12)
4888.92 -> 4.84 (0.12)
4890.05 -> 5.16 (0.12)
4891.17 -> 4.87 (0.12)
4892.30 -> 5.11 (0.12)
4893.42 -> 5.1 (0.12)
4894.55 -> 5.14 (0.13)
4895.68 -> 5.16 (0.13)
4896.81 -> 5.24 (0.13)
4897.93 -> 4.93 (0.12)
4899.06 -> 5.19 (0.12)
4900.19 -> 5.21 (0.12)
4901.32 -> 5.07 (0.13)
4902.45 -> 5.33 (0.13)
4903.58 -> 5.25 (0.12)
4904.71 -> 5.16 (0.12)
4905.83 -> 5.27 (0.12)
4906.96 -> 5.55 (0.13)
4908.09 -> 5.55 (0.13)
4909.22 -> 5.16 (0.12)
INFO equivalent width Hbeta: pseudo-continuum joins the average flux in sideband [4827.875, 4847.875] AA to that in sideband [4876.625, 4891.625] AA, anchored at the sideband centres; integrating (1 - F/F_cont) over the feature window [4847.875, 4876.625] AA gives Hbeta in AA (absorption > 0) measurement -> 5.4 AA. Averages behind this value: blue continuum 4.93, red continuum 4.73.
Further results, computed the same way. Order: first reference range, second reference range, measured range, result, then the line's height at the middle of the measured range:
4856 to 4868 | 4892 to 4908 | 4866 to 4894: -1.34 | 4.34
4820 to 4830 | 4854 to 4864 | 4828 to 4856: -1.62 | 4.43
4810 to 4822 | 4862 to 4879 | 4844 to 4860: 1.82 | 4.61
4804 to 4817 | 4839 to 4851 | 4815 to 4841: -0.49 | 5.17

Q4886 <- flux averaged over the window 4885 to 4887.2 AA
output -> 4.87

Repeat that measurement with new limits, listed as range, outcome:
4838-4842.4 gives 4.8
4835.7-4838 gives 5.13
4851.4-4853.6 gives 4.09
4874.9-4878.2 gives 4.44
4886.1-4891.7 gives 4.92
